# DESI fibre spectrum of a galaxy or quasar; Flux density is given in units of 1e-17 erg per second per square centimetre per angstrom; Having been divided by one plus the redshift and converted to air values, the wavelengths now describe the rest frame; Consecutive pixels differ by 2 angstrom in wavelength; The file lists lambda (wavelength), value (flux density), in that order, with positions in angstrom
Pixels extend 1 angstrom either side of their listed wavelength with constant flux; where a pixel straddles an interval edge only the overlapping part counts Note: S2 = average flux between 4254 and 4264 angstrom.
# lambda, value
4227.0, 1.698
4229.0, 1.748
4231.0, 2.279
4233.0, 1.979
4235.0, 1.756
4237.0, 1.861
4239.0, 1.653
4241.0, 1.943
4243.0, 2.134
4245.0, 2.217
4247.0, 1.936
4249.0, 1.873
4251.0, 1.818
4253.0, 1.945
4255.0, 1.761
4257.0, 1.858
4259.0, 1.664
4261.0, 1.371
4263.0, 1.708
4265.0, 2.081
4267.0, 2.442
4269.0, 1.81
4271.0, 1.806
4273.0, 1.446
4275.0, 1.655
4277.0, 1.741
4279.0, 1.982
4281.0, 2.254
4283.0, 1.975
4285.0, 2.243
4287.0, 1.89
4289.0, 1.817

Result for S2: 1.67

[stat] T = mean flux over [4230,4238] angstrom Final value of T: 1.97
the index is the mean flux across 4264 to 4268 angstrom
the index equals 2.26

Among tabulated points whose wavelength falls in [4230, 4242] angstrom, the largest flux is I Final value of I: 2.279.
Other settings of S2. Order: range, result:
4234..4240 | 1.76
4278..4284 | 2.07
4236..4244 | 1.9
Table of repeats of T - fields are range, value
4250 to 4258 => 1.85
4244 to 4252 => 1.96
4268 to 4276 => 1.68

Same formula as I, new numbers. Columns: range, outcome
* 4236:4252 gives 2.217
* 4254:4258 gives 1.858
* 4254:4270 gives 2.442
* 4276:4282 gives 2.254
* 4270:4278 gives 1.806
